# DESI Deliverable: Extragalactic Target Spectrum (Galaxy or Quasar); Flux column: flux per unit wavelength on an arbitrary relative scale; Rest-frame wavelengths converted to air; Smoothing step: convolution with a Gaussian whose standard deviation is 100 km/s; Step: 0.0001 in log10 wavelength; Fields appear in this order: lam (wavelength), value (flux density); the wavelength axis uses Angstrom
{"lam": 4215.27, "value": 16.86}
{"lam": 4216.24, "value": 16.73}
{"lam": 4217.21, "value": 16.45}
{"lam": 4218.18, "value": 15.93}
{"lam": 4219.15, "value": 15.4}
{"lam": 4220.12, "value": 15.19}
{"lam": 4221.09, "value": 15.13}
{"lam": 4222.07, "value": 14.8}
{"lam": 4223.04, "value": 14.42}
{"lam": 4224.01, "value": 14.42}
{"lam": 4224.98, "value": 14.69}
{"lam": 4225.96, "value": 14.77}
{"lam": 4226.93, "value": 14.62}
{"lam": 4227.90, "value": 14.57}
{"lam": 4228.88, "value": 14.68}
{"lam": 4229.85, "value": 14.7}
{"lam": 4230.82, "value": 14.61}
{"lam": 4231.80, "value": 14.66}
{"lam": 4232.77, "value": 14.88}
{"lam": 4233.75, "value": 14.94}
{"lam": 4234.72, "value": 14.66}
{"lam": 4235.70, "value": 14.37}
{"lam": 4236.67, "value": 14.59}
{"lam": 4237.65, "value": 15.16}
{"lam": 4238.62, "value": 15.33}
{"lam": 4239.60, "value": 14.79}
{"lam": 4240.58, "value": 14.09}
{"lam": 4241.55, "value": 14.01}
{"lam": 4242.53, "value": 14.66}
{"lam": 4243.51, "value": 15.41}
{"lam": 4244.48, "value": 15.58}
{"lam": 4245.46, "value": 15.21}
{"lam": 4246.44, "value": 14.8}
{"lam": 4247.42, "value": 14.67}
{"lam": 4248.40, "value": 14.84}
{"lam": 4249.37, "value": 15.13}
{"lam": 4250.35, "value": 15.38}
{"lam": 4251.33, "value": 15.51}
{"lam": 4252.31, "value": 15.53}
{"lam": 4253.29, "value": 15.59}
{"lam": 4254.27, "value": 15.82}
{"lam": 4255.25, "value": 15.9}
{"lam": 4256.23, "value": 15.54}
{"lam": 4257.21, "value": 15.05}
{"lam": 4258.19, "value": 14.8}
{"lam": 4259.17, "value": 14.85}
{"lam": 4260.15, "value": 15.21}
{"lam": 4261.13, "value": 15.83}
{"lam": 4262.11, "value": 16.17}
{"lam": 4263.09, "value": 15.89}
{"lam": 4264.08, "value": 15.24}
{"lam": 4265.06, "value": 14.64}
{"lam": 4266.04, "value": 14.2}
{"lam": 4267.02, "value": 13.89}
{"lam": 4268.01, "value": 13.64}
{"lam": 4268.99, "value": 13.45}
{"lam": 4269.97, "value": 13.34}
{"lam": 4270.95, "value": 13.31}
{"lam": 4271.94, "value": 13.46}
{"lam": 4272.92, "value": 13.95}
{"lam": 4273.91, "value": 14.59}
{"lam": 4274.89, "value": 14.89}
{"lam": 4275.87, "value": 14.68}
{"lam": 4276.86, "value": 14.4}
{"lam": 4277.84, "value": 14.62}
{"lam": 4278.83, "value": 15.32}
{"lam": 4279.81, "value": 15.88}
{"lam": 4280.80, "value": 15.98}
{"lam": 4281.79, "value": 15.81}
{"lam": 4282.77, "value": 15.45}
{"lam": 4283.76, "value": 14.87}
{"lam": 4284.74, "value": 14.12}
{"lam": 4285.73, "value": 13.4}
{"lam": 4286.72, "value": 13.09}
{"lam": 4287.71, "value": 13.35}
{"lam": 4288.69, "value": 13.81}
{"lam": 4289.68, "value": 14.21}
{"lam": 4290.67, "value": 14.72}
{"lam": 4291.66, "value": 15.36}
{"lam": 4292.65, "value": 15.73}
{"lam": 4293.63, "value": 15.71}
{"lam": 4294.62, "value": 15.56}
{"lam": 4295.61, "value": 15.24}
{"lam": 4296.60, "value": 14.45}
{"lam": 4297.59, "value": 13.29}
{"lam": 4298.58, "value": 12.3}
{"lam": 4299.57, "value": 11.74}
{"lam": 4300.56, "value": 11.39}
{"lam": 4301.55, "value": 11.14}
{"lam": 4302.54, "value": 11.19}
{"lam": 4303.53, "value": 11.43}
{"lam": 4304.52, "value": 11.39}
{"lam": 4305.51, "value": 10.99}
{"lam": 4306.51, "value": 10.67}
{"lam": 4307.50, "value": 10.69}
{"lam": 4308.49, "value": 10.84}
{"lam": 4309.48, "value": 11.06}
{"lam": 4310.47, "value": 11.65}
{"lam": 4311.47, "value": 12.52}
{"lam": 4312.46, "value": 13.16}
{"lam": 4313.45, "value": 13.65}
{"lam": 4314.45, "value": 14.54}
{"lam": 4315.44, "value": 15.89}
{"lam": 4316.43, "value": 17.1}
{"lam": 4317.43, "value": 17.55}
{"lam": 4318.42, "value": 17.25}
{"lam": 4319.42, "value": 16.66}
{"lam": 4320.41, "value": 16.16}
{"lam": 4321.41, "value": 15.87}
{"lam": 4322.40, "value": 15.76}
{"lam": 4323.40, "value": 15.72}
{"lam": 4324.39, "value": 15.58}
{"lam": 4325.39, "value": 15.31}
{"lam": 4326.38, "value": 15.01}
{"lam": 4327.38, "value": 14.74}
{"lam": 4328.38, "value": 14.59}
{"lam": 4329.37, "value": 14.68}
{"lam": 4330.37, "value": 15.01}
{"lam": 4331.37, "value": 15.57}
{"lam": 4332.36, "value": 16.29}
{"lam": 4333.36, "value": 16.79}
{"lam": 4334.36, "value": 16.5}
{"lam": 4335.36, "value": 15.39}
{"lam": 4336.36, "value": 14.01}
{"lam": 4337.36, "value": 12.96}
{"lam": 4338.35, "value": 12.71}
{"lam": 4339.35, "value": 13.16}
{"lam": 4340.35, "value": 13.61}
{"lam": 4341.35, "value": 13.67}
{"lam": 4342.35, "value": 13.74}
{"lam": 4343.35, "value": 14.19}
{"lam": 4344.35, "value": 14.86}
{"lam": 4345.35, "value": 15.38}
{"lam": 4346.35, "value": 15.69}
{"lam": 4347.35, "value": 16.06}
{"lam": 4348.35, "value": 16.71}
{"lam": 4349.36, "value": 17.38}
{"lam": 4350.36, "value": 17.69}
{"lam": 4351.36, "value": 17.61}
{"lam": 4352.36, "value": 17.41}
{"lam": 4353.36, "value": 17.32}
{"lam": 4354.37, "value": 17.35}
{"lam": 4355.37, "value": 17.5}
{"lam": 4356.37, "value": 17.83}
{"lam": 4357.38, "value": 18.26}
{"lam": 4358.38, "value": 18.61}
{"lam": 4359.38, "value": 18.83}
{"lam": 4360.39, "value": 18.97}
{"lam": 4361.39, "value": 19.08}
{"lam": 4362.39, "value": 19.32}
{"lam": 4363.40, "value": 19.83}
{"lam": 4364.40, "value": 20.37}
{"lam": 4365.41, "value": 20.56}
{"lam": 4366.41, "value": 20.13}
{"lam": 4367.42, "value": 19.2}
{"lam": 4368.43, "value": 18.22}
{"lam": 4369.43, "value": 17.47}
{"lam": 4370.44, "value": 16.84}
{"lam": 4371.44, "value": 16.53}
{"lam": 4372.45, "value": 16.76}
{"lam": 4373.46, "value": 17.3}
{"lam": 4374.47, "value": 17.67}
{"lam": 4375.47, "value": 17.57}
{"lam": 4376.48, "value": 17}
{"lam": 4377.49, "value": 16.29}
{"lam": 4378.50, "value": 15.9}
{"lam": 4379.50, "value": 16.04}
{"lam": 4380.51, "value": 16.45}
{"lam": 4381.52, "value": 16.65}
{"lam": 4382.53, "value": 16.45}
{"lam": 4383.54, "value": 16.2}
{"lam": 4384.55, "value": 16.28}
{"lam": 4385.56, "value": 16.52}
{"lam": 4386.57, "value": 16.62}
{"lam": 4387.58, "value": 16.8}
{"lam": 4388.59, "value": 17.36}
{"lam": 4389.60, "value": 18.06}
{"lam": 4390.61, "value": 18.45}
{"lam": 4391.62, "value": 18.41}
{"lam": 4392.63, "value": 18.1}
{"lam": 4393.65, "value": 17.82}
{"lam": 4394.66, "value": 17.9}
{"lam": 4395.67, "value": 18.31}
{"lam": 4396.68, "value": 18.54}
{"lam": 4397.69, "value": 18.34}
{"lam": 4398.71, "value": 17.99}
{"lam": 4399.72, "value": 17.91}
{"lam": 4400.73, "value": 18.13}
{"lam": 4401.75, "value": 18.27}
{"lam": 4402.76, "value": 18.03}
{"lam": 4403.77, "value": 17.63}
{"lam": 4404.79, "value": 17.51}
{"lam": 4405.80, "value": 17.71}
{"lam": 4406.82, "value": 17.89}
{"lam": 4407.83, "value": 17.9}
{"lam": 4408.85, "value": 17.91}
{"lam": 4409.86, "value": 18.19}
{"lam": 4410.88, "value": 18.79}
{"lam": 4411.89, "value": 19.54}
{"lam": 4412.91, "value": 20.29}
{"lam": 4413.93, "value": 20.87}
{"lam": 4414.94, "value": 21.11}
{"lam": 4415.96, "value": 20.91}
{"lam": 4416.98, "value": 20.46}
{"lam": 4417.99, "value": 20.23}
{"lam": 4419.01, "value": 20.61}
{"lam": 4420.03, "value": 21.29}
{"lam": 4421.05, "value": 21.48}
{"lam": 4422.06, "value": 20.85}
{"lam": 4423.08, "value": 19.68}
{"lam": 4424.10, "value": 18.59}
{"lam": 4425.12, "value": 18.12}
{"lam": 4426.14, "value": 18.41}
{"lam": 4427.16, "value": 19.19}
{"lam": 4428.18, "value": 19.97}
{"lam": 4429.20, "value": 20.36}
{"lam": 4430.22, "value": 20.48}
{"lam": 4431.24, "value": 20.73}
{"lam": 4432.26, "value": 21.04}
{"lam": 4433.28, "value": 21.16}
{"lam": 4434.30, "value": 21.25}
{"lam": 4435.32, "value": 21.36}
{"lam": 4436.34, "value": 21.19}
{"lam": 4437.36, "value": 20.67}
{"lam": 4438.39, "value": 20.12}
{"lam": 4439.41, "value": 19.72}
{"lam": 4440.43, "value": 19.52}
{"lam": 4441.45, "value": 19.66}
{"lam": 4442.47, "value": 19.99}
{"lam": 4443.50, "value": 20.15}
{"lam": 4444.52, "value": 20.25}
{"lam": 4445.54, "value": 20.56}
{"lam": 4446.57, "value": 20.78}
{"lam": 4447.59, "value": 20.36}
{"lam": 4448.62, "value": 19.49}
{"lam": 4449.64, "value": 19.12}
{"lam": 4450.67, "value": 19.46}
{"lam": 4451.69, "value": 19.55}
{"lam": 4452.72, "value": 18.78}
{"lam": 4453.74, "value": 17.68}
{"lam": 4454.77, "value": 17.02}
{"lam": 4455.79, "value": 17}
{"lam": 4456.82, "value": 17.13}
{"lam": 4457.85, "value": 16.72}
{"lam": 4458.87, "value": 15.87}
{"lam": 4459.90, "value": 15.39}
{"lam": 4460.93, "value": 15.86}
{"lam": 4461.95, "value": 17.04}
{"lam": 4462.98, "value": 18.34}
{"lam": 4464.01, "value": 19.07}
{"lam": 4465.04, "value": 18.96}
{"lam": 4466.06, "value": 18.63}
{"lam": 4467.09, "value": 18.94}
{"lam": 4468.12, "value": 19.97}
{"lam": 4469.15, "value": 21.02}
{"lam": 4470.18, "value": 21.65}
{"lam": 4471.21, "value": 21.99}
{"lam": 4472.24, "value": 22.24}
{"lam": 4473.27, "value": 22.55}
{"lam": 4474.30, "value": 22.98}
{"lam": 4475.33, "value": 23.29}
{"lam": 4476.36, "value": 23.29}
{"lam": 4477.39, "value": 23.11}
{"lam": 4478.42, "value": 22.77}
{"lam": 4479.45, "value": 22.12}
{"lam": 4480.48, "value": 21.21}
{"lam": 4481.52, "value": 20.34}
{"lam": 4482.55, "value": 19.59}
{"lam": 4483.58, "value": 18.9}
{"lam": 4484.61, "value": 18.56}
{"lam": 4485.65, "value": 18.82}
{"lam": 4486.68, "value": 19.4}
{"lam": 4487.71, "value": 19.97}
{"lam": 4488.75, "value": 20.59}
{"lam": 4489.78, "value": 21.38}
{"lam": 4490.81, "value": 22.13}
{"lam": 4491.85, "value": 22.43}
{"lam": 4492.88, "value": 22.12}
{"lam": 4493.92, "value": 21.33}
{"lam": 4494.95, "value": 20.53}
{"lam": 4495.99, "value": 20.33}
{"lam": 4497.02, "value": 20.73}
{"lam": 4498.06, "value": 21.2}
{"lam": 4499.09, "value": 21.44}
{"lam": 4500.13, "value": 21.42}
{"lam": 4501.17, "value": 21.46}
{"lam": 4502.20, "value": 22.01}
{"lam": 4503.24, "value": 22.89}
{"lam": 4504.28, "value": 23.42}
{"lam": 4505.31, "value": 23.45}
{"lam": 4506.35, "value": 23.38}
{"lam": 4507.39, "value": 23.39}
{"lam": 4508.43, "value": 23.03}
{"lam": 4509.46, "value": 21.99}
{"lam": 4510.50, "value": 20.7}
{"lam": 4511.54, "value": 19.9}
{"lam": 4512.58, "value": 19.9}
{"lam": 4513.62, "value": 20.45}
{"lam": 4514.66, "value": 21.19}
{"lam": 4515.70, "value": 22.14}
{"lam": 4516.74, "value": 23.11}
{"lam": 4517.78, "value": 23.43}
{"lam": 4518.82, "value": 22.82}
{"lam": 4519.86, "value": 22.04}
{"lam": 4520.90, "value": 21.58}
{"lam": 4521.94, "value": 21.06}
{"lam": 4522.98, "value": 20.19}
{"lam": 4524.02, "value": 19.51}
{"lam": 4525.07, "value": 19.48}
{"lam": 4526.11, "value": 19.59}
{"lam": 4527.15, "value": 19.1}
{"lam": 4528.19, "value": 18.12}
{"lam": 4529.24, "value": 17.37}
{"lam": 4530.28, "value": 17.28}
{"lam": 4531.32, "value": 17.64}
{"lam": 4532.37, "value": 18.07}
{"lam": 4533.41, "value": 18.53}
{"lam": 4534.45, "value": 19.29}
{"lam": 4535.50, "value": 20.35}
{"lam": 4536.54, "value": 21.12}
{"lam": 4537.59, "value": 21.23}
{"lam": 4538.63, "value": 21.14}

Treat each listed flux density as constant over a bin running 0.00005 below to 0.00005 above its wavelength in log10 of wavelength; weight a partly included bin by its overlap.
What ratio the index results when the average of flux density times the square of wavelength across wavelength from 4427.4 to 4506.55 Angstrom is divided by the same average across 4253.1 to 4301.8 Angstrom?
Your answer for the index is 1.5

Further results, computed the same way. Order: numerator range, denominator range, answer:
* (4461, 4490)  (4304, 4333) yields 1.53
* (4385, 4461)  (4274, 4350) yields 1.39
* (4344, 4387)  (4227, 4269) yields 1.23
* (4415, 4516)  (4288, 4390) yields 1.38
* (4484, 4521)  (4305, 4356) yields 1.55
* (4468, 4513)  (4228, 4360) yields 1.59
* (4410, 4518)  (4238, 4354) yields 1.51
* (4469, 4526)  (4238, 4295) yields 1.61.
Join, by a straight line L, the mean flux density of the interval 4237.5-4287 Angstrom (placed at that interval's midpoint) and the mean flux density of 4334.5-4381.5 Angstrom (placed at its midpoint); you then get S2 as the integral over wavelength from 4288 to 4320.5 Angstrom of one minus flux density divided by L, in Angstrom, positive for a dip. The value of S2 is 4.5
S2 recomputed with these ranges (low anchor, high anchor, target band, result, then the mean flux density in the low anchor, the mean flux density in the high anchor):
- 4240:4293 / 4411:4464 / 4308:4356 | 4.0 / 14.8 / 19.5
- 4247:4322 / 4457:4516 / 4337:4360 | 0.4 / 14.3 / 20.7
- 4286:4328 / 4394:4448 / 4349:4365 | -1.9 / 13.9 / 19.6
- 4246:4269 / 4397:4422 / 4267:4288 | 1.7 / 15.1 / 19.2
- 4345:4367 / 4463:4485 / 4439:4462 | 2.0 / 18.1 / 21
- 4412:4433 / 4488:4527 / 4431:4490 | 2.6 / 20.2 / 21.5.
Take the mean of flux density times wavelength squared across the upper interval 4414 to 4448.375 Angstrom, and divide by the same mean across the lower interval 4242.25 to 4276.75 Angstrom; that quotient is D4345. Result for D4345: 1.48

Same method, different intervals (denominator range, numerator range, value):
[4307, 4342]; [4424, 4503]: 1.47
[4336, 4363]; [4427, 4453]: 1.29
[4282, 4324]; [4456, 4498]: 1.58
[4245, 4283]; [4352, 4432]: 1.31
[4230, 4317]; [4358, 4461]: 1.40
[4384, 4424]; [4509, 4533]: 1.14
